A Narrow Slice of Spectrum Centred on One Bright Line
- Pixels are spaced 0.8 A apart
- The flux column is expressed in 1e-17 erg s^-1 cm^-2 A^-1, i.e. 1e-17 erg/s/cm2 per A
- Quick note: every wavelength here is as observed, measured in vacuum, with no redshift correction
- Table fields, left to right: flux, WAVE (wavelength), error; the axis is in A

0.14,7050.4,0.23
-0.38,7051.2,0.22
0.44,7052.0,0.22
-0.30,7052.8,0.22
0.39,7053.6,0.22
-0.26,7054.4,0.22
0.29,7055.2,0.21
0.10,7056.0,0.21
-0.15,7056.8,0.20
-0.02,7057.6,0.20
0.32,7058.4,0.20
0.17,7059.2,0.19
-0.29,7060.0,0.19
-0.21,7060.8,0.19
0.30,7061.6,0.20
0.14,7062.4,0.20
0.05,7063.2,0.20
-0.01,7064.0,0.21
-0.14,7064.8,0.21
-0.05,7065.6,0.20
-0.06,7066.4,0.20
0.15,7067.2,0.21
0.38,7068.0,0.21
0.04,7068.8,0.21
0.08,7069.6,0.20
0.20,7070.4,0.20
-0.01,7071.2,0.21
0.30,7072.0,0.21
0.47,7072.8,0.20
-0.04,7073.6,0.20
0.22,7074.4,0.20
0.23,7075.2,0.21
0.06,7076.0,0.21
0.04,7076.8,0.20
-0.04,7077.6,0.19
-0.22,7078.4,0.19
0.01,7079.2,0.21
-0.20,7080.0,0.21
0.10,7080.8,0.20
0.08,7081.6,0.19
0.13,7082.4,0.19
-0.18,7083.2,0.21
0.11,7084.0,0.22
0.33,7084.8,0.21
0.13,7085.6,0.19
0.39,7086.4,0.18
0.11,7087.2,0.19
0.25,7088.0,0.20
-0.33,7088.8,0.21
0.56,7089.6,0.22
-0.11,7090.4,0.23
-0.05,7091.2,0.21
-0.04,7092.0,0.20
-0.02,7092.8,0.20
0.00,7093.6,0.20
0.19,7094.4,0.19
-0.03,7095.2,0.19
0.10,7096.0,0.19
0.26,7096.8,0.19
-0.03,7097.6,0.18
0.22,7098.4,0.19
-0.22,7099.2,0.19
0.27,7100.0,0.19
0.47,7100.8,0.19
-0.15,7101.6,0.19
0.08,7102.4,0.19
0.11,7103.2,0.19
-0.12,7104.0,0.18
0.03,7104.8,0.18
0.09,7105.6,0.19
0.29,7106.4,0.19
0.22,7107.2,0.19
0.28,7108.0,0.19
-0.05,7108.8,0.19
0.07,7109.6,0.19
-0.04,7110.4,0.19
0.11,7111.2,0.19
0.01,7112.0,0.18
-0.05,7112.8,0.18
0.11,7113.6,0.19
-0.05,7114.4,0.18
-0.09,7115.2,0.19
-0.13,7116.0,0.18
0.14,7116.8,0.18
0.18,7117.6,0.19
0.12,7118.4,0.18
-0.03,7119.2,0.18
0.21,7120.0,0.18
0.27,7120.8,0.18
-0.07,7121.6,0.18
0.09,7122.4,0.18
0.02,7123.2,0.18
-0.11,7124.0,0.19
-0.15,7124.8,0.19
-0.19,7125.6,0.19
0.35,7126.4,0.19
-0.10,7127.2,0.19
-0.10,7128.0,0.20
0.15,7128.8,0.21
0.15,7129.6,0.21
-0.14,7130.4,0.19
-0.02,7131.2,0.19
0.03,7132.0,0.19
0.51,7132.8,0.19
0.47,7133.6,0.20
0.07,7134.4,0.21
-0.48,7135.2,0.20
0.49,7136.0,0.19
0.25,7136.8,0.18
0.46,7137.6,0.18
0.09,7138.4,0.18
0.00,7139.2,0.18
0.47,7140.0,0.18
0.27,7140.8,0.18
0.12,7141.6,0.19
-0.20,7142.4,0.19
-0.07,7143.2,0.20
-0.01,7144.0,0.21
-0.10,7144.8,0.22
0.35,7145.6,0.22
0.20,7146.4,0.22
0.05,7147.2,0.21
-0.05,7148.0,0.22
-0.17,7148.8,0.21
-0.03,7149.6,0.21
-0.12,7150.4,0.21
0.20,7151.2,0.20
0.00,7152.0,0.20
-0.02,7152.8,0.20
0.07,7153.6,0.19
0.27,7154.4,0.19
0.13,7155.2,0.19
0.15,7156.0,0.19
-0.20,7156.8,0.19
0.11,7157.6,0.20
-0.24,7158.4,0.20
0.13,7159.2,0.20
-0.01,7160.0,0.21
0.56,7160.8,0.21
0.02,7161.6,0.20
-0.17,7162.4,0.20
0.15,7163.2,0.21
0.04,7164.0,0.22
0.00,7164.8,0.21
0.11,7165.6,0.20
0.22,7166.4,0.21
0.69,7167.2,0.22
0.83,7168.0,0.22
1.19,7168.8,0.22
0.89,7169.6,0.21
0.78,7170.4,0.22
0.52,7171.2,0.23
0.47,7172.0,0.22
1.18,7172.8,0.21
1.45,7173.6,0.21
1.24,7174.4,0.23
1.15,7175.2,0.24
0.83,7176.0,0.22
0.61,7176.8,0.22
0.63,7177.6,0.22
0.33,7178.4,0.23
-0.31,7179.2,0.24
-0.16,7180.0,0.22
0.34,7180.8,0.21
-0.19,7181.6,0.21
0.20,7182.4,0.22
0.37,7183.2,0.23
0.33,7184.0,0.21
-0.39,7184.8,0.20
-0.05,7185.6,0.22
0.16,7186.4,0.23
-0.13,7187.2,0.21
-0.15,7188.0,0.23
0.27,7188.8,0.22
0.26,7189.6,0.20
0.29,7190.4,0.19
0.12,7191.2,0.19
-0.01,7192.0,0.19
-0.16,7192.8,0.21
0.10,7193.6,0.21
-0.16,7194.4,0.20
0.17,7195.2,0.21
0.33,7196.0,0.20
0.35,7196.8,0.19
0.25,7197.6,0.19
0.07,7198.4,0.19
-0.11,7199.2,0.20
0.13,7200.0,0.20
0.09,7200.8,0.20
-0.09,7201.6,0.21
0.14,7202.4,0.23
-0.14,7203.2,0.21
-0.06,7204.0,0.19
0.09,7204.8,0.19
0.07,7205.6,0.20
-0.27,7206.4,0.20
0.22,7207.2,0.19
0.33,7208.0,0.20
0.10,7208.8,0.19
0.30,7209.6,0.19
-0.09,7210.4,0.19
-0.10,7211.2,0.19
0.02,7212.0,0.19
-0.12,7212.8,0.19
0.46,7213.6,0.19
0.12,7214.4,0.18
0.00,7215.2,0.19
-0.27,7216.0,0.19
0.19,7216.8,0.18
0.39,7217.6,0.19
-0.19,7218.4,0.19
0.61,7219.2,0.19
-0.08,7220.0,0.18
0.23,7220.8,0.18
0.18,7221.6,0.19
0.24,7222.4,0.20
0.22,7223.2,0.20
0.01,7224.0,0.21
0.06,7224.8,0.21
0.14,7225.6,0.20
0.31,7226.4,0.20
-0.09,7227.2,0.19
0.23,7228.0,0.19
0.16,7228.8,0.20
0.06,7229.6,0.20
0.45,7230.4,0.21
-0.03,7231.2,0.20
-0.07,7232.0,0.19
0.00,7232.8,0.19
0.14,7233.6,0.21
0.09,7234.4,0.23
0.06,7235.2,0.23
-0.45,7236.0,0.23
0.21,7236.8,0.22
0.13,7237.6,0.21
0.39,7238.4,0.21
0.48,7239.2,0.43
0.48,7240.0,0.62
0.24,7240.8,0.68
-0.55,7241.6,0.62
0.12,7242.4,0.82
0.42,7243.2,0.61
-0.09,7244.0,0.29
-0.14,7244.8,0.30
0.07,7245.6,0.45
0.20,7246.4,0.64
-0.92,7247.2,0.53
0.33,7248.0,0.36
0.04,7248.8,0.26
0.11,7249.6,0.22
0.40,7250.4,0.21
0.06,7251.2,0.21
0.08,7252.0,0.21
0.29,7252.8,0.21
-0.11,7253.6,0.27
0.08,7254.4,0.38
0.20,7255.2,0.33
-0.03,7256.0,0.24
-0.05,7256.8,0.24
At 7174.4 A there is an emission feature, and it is [O II]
